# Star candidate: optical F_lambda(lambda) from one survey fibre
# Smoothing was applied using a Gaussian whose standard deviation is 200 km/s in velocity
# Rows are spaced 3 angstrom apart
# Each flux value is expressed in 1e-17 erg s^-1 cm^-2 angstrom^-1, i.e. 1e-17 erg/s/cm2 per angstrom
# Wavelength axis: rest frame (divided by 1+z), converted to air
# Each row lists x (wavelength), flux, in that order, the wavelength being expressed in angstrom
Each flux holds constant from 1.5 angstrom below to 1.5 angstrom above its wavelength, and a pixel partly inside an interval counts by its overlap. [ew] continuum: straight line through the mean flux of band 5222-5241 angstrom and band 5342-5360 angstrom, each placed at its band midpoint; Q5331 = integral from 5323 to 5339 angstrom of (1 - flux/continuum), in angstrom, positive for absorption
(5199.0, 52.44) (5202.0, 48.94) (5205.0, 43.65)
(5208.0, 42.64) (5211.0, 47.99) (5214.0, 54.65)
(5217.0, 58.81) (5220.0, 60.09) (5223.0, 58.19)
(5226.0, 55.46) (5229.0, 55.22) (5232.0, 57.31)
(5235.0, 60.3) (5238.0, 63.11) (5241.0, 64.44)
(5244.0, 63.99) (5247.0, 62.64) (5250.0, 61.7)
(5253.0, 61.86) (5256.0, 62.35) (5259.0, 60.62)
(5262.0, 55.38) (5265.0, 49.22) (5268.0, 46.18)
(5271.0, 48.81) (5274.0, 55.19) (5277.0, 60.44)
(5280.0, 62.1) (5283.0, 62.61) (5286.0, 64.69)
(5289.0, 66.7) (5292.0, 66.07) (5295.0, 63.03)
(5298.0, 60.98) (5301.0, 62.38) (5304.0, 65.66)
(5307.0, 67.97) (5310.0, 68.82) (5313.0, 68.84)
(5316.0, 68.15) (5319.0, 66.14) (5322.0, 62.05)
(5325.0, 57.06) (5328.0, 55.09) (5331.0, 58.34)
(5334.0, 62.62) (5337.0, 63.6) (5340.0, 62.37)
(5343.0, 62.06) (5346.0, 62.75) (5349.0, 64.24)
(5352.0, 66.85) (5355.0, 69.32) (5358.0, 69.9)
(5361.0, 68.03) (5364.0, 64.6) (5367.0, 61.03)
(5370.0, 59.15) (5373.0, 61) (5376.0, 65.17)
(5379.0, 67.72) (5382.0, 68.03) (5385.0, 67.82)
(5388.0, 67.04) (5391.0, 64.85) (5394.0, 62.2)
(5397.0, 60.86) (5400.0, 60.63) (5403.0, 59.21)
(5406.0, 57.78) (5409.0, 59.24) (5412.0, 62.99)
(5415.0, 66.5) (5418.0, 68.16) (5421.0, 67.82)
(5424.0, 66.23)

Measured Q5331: 1.3 angstrom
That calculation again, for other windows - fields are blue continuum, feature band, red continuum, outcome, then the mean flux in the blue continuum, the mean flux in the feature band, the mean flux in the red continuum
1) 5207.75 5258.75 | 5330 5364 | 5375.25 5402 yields -0.78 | 58.7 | 64.6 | 64.8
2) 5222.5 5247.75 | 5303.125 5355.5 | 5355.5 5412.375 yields -1.30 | 60.1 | 63.9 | 63.7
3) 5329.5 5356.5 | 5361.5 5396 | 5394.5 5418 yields -1.14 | 63.6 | 64.5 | 61.5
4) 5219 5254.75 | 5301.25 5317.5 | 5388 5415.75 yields -1.73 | 60.4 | 67.5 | 61.7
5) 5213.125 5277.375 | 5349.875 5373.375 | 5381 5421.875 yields -1.11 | 58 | 65.2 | 63.7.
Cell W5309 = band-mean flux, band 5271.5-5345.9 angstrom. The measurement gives 62.8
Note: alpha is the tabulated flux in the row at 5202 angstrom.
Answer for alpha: 48.94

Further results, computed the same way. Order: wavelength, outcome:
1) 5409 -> 59.24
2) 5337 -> 63.6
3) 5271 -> 48.81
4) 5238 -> 63.11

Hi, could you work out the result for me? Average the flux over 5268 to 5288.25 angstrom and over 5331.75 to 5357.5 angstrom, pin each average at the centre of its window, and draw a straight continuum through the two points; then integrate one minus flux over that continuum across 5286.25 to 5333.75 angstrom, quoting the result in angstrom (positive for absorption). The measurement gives -2.10 angstrom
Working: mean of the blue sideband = 58.3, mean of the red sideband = 64.3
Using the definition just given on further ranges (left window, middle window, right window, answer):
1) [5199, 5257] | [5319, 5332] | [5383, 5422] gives 0.32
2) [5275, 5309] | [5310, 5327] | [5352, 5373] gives -0.07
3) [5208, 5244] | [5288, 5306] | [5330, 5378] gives -0.93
